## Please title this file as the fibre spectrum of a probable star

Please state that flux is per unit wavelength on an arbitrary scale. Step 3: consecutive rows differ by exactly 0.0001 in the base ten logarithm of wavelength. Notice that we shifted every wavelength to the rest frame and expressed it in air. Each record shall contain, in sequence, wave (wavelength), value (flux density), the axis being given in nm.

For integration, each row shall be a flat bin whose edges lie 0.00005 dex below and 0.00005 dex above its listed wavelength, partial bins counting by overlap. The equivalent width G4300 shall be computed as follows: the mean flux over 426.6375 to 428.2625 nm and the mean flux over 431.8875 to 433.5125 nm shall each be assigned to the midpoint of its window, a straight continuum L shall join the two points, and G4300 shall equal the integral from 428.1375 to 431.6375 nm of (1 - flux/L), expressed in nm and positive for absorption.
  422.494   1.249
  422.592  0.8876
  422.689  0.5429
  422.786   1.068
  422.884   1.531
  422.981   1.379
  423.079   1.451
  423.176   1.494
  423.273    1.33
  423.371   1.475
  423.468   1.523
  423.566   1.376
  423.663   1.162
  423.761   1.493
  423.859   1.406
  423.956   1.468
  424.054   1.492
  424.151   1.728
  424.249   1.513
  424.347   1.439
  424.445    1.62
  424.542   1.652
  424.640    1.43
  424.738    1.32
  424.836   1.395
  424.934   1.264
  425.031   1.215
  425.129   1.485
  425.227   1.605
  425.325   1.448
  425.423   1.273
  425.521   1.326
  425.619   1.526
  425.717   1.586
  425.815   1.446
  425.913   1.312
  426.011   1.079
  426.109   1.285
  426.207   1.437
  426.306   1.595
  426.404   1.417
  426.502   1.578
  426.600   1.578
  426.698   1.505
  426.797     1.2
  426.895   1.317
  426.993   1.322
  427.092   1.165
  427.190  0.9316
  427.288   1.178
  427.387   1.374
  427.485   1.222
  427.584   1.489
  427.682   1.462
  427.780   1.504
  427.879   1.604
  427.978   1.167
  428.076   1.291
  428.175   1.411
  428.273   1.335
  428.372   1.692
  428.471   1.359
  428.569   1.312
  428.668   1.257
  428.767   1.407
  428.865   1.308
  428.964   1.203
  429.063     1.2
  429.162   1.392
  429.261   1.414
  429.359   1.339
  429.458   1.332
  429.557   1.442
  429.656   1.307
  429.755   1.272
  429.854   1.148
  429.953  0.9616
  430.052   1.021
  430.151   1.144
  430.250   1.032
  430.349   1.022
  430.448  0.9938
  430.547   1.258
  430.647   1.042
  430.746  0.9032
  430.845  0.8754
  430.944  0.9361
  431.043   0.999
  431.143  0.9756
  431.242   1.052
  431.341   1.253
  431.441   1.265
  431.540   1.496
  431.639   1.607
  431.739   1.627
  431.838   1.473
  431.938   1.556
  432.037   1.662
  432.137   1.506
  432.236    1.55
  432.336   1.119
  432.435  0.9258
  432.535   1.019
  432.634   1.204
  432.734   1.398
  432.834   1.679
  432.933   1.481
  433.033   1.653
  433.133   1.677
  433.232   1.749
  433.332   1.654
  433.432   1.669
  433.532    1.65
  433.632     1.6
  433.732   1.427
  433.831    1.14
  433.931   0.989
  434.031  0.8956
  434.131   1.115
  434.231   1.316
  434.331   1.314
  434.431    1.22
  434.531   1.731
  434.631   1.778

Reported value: 0.441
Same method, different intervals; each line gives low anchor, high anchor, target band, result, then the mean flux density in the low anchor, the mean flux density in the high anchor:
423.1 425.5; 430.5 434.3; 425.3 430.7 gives 0.30 nm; 1.44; 1.33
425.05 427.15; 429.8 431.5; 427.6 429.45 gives -0.24 nm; 1.4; 1.05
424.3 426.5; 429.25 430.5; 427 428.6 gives -0.07 nm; 1.42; 1.18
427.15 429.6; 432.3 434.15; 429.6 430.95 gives 0.29 nm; 1.35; 1.38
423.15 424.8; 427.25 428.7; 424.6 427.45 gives 0.11 nm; 1.46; 1.38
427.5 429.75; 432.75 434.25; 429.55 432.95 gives 0.44 nm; 1.37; 1.45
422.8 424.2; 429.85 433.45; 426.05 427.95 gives 0.00 nm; 1.44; 1.28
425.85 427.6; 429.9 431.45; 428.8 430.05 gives -0.15 nm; 1.33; 1.04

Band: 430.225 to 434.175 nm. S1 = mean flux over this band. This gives 1.31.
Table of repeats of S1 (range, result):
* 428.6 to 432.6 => 1.23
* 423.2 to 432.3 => 1.34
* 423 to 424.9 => 1.46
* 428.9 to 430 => 1.27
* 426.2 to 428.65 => 1.37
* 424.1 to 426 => 1.44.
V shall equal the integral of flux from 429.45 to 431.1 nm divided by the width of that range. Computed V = 1.09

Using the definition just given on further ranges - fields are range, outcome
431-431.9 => 1.31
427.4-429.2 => 1.37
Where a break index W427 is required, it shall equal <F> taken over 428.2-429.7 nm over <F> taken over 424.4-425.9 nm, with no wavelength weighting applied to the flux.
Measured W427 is 0.94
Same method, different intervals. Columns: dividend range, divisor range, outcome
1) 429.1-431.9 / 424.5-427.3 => 0.87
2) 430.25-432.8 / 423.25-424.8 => 0.84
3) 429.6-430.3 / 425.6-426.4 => 0.80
